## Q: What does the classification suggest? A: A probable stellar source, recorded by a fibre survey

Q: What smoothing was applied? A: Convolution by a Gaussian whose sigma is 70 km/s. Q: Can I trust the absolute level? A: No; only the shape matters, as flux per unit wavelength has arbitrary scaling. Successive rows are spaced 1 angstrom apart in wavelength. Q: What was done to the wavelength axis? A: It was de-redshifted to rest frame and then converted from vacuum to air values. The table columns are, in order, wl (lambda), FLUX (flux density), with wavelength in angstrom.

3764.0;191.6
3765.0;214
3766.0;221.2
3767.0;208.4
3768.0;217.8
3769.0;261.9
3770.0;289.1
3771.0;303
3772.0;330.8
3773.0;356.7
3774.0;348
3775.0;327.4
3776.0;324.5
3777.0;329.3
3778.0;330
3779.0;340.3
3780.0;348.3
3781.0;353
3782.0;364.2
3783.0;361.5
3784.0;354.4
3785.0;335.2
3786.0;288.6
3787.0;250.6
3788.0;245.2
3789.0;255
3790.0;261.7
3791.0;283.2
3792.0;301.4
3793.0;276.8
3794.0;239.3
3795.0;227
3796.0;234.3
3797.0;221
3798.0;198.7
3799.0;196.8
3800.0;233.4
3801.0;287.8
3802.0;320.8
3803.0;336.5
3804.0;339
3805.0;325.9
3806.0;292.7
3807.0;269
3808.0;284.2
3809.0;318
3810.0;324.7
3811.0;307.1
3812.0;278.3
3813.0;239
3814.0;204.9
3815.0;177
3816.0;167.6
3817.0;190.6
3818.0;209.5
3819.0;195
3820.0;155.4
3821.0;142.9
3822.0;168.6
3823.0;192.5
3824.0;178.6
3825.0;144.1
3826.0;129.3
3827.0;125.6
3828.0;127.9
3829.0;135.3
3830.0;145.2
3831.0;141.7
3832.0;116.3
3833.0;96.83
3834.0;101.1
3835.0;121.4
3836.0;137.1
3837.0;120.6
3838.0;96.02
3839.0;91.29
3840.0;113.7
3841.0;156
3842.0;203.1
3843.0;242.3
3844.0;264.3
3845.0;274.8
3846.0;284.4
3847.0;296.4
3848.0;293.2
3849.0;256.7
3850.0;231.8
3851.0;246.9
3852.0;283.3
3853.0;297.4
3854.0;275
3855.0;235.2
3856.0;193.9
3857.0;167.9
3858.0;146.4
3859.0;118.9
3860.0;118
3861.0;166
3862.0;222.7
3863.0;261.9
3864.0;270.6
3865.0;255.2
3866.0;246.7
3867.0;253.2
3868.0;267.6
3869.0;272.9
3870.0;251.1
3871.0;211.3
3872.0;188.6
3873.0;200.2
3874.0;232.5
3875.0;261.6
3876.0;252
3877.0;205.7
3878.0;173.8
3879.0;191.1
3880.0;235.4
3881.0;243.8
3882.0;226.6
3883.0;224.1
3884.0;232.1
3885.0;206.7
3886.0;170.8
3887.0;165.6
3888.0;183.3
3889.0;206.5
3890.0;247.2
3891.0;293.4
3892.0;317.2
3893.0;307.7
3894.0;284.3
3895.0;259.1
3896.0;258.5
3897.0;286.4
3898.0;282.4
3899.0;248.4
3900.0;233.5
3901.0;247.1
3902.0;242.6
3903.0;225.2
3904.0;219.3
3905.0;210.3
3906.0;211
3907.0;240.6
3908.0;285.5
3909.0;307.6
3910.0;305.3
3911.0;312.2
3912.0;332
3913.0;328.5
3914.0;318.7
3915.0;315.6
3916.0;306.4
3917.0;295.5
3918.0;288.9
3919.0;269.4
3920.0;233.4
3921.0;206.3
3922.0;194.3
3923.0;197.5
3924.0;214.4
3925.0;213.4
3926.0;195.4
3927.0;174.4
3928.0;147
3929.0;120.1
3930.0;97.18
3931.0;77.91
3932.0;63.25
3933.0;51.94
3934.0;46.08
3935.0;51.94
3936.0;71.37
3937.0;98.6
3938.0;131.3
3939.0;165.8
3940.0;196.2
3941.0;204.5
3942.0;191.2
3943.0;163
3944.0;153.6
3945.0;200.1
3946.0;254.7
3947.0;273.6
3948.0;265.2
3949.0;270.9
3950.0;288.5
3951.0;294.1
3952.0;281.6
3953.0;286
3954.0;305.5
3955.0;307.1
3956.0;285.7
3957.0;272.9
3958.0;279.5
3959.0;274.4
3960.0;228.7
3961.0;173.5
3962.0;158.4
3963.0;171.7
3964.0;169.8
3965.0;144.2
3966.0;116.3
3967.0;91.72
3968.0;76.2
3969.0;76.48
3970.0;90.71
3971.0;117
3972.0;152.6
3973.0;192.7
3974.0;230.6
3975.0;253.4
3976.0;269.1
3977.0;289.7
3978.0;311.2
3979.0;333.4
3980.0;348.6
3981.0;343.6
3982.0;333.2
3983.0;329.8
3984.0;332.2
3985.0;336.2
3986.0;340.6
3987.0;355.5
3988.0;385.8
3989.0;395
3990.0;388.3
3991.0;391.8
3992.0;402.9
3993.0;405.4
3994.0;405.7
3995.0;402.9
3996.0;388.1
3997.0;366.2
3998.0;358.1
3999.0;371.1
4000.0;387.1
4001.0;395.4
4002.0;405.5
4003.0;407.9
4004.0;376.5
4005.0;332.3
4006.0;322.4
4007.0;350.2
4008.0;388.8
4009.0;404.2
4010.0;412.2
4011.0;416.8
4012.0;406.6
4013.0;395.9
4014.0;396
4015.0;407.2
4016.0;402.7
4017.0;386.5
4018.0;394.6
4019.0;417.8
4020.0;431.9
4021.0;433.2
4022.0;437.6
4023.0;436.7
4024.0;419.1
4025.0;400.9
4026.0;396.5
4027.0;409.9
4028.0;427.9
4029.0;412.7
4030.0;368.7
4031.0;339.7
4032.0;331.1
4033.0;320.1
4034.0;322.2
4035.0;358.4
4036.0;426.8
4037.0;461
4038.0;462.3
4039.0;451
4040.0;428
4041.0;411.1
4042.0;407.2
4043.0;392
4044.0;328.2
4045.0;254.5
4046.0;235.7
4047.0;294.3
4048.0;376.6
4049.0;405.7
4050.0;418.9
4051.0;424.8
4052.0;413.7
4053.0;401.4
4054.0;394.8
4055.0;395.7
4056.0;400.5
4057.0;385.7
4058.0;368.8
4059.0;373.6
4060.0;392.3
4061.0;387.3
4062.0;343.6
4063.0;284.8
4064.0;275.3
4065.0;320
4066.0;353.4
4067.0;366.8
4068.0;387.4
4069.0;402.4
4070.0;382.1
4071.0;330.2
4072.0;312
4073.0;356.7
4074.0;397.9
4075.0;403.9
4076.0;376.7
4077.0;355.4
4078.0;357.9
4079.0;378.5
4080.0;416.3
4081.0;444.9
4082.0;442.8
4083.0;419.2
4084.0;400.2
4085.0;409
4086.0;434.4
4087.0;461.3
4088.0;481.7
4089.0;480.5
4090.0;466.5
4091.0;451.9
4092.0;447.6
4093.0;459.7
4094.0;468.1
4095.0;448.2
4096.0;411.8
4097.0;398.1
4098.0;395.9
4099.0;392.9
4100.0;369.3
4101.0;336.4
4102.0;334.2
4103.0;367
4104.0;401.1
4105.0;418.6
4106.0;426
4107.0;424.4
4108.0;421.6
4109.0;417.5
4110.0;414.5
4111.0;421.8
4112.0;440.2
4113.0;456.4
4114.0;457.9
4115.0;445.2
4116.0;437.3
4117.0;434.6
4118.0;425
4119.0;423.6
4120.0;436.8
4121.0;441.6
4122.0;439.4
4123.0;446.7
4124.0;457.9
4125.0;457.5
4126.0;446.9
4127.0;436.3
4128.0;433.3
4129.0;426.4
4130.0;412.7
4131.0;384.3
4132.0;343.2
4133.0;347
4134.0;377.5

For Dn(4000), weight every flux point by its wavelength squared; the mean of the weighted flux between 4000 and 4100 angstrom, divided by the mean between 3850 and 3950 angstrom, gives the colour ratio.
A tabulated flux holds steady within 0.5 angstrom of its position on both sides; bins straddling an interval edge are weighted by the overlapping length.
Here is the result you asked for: 1.92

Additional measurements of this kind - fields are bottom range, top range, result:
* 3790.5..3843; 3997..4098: 2.16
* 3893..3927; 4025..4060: 1.58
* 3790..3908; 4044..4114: 1.99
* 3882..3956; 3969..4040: 1.69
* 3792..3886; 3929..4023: 1.40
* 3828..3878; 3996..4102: 2.12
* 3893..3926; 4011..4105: 1.62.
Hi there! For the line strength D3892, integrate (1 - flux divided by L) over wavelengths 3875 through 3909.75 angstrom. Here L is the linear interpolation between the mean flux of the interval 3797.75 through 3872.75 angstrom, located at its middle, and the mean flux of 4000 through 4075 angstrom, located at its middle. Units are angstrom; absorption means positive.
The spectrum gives 2.8 angstrom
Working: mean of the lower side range 212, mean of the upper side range 382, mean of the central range 240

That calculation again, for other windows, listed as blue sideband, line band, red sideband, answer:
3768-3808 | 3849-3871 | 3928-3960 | 1.8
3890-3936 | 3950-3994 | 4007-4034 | 7.9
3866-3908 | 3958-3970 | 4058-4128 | 5.8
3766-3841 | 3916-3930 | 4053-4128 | 4.4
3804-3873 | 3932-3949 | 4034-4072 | 7.7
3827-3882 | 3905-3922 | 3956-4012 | -2.3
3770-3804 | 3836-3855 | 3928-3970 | 2.4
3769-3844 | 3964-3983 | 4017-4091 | 7.2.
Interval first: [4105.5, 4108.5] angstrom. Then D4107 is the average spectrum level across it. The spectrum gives 424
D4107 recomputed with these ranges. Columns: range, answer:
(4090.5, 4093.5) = 453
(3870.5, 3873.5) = 200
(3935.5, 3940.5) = 133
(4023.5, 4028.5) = 411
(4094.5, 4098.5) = 414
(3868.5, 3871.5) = 245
